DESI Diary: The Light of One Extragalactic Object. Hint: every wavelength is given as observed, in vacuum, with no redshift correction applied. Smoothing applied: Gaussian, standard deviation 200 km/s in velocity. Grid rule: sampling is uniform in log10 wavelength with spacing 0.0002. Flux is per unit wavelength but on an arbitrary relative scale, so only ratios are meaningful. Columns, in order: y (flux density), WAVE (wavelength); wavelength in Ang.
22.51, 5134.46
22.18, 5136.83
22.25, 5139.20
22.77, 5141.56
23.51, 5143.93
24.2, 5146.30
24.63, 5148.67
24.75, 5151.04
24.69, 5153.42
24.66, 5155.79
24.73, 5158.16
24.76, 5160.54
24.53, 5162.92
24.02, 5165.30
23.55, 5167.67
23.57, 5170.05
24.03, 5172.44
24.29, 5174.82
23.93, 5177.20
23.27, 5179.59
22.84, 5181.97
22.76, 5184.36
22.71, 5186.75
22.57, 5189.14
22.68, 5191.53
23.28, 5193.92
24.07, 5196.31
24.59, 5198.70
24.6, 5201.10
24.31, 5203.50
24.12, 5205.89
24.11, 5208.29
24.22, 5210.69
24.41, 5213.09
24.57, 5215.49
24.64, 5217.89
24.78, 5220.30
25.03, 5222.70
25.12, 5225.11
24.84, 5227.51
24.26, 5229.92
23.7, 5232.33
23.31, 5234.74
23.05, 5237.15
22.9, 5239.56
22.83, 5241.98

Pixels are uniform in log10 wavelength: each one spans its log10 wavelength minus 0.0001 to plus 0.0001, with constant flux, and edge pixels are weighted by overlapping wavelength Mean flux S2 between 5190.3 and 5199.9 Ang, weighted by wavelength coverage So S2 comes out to 23.7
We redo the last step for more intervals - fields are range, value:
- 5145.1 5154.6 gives 24.6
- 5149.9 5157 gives 24.7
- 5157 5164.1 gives 24.6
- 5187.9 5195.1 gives 22.8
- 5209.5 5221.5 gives 24.5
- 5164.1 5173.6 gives 23.8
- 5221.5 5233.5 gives 24.6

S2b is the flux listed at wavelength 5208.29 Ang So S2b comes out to 24.11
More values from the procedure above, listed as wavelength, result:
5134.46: 22.51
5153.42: 24.69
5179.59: 23.27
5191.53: 22.68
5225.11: 25.12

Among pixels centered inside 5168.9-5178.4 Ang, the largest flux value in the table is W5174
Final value 24.29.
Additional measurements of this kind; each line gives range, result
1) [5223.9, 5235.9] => 25.12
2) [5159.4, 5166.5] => 24.76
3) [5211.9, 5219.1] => 24.64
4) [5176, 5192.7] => 23.93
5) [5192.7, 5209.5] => 24.6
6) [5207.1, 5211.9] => 24.22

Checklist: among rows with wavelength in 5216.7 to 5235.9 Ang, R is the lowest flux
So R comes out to 23.31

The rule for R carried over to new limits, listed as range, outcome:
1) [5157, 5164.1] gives 24.53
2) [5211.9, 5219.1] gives 24.41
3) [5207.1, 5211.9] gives 24.11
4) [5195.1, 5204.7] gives 24.07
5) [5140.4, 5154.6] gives 22.77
